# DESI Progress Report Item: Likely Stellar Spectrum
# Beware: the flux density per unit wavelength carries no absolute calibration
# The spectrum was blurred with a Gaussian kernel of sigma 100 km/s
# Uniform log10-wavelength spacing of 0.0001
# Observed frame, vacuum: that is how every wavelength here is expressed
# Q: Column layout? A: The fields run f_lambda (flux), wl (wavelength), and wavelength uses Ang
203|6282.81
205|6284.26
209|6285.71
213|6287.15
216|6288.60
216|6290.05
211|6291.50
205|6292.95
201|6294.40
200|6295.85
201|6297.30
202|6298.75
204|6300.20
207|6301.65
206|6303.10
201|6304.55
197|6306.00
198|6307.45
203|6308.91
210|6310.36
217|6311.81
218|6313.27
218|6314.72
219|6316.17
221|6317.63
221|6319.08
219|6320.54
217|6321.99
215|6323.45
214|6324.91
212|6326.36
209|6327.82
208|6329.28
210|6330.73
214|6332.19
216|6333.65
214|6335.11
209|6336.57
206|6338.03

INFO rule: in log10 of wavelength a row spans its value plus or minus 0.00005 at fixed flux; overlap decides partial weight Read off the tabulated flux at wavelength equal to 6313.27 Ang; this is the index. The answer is 218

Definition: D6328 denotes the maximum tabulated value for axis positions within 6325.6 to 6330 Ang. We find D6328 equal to 212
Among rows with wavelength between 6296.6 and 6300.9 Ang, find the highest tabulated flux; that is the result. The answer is 204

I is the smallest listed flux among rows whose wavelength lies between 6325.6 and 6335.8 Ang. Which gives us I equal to 208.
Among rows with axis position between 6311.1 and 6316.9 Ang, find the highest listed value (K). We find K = 219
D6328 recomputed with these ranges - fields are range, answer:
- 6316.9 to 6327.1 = 221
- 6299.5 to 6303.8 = 207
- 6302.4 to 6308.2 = 206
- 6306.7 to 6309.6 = 203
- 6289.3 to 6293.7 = 216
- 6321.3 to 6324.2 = 217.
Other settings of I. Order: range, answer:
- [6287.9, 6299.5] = 200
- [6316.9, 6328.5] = 209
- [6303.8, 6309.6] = 197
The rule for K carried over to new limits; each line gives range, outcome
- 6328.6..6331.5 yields 210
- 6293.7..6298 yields 201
